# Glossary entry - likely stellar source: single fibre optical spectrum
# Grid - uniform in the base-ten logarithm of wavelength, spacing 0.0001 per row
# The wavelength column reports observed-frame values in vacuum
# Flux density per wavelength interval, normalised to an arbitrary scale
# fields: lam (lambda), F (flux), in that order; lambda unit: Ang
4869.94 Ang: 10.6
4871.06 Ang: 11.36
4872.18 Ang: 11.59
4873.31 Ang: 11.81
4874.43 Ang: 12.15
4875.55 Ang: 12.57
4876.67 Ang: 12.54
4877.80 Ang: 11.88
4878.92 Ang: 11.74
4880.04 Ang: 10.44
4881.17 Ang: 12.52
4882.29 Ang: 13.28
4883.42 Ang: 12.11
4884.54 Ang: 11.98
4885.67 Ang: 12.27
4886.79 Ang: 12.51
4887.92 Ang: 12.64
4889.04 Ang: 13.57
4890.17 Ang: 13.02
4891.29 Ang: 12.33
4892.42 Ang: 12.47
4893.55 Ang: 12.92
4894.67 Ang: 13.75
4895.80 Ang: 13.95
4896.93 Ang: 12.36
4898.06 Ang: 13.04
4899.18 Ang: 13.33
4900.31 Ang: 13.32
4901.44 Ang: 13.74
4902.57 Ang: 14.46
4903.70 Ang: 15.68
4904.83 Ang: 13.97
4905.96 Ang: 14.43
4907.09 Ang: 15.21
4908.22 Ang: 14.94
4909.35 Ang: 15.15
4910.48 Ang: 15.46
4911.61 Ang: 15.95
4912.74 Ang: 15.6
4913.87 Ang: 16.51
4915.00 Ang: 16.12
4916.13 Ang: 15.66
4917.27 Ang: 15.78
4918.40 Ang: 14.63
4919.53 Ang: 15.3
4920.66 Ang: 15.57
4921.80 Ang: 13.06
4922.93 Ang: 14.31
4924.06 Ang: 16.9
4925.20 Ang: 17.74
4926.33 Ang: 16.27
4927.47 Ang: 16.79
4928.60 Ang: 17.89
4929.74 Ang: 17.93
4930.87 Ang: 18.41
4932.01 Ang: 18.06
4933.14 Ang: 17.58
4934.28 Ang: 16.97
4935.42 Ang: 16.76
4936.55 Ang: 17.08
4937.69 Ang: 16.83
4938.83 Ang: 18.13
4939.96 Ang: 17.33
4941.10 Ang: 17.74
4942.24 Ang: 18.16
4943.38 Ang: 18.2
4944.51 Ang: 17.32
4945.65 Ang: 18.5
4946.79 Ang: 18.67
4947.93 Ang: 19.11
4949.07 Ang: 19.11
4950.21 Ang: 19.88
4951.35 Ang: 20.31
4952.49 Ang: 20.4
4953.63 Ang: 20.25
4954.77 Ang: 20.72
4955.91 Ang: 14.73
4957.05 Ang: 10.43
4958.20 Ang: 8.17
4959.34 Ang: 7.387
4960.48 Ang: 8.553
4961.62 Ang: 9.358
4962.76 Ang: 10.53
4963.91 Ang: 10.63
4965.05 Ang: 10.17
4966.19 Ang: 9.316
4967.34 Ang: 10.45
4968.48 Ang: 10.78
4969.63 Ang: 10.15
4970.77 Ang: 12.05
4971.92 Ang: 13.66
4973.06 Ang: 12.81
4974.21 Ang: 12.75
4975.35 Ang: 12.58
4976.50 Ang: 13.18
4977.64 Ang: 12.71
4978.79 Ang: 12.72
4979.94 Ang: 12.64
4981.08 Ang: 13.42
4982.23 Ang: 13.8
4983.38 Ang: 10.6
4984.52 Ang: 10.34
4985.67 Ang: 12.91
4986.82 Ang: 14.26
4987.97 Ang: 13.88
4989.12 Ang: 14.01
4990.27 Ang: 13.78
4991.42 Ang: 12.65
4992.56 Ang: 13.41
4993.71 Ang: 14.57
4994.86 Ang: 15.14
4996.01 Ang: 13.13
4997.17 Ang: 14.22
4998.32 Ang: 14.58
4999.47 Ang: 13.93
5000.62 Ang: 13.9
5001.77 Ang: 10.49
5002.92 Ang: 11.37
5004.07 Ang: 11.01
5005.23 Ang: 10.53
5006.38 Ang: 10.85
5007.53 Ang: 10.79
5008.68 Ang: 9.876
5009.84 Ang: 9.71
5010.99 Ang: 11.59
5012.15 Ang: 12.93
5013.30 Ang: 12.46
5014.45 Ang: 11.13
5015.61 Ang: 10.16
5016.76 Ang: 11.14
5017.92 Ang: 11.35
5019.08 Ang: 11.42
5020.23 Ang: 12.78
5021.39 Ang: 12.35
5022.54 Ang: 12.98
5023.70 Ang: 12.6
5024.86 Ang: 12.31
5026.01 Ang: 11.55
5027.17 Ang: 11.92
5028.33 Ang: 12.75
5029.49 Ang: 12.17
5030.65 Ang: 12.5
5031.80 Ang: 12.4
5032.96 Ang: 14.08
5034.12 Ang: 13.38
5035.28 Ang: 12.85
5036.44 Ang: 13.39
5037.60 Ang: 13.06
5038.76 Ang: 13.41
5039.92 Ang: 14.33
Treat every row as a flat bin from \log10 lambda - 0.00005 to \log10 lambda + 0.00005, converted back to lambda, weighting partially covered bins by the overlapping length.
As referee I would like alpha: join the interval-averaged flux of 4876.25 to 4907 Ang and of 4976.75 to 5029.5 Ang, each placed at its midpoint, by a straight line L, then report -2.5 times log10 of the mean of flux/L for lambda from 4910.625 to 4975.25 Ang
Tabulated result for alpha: -0.202 mag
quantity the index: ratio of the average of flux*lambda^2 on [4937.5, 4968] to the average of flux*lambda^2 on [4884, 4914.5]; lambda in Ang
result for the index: 1.1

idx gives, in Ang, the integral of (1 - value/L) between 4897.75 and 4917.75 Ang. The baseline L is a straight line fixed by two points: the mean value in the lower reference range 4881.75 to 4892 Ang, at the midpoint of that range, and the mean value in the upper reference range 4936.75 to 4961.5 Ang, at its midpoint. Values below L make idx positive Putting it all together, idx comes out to -1.4 Ang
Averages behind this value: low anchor 12.6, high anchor 16.5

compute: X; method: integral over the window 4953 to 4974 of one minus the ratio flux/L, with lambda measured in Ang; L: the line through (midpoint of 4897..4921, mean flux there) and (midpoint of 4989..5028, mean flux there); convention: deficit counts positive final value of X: 2.70 Ang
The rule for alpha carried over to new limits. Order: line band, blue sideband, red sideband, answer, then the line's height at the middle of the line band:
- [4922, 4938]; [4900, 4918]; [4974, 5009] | -0.172 mag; 14.5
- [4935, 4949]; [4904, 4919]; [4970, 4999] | -0.233 mag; 14.4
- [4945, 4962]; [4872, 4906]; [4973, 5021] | -0.245 mag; 12.6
